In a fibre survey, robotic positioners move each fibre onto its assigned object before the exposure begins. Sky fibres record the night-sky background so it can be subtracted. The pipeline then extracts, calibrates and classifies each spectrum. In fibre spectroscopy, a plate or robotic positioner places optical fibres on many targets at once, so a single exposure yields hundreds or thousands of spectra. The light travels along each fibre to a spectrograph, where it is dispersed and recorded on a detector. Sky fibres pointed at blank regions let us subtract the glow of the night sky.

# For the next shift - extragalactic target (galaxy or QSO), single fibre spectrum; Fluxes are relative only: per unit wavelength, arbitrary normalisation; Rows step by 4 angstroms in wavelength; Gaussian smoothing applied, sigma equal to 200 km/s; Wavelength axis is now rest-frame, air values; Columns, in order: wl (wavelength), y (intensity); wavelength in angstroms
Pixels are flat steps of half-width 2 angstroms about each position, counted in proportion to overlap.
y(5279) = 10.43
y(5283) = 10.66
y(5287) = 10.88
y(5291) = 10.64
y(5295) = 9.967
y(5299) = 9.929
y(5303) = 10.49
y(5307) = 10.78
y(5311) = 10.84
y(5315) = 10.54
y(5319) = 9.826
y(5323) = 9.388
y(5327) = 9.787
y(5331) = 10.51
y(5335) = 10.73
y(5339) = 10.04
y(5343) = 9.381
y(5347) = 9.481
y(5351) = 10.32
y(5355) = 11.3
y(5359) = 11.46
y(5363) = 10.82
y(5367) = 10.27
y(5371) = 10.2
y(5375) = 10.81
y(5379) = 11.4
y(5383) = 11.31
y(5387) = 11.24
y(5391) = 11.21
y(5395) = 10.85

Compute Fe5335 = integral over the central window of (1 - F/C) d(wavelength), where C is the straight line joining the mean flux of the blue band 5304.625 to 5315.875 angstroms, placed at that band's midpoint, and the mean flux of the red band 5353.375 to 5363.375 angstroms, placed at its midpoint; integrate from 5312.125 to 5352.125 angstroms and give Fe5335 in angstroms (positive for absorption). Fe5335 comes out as 3.5 angstroms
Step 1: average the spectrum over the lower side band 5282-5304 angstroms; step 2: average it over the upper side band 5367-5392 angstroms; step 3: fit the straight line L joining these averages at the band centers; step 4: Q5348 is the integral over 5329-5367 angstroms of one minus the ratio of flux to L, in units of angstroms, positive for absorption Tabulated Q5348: 1.1 angstroms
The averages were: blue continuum 10.4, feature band 10.4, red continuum 11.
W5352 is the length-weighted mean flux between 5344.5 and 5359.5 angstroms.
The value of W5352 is 10.5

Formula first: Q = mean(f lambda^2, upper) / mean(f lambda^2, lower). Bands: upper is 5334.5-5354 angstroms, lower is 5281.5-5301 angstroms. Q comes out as 0.98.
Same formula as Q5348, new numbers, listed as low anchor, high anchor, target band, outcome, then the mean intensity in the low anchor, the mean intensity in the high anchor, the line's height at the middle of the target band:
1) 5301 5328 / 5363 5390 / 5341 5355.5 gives 0.8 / 10.3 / 10.9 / 10.6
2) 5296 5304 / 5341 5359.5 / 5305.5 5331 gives 0.0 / 10.1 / 10.3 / 10.2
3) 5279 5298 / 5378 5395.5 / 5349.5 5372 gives 0.5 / 10.5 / 11.2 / 11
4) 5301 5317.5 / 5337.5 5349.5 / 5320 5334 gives 0.2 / 10.6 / 9.65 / 10.1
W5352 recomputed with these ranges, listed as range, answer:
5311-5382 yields 10.4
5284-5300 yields 10.4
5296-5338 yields 10.3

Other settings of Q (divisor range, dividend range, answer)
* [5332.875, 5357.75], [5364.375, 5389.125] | 1.07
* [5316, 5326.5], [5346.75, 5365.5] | 1.12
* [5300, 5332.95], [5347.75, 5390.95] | 1.08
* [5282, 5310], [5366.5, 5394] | 1.08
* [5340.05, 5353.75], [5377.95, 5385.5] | 1.17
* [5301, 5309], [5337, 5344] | 0.93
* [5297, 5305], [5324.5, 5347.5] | 0.99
